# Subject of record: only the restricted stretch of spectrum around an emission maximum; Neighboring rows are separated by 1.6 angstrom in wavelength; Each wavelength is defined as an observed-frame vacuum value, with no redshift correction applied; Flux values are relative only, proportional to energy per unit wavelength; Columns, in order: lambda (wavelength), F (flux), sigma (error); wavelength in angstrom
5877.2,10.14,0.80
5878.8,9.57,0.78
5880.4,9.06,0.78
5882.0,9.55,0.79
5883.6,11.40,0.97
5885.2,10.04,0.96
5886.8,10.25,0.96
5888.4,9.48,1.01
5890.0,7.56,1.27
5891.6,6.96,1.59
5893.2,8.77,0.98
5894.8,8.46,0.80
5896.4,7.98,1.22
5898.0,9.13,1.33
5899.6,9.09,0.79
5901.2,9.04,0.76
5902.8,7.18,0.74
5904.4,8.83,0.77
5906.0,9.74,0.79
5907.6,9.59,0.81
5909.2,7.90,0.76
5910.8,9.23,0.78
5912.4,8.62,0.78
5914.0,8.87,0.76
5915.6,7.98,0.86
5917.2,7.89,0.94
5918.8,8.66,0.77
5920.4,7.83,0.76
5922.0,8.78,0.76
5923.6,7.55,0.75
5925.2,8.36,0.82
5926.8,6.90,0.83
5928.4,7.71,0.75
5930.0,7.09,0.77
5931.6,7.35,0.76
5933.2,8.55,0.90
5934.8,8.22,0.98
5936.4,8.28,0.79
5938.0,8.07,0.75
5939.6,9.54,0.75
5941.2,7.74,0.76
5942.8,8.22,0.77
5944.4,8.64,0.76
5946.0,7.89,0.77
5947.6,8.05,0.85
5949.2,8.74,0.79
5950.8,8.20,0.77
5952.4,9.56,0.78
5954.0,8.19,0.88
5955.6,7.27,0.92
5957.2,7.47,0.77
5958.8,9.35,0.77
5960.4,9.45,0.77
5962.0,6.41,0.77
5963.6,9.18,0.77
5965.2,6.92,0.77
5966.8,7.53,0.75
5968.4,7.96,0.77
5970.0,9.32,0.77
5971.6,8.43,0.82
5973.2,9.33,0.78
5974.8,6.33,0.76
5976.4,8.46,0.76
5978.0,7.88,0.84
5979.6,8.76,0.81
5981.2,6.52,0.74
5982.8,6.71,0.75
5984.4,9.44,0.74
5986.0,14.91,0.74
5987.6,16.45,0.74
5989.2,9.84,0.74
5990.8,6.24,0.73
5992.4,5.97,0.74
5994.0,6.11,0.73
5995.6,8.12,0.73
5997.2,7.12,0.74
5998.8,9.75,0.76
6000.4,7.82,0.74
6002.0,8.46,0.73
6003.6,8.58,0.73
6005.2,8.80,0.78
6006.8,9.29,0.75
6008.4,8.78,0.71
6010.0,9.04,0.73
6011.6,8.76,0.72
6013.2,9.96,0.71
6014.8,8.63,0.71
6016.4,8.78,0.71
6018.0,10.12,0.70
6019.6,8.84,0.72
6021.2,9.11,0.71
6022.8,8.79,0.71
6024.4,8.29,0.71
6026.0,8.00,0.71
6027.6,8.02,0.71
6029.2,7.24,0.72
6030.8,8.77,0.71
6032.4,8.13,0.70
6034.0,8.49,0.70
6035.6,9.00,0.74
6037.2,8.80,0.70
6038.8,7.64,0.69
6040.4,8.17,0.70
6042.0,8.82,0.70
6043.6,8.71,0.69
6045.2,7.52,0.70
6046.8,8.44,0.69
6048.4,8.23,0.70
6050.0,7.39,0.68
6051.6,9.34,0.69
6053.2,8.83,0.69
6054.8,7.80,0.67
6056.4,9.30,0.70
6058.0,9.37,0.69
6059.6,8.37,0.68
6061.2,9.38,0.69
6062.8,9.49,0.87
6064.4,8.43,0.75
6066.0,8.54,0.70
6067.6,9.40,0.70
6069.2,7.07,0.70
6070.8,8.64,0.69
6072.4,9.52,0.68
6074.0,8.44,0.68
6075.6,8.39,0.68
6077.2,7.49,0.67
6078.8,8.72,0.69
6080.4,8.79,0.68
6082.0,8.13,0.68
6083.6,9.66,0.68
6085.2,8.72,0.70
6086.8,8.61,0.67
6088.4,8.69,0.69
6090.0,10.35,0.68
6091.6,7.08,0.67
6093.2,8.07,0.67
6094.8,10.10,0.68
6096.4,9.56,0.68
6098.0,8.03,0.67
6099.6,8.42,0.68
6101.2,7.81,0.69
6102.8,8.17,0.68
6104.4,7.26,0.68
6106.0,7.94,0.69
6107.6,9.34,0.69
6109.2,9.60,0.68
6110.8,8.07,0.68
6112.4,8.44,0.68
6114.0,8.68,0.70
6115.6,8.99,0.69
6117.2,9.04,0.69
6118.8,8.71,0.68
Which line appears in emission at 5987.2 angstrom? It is H-gamma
